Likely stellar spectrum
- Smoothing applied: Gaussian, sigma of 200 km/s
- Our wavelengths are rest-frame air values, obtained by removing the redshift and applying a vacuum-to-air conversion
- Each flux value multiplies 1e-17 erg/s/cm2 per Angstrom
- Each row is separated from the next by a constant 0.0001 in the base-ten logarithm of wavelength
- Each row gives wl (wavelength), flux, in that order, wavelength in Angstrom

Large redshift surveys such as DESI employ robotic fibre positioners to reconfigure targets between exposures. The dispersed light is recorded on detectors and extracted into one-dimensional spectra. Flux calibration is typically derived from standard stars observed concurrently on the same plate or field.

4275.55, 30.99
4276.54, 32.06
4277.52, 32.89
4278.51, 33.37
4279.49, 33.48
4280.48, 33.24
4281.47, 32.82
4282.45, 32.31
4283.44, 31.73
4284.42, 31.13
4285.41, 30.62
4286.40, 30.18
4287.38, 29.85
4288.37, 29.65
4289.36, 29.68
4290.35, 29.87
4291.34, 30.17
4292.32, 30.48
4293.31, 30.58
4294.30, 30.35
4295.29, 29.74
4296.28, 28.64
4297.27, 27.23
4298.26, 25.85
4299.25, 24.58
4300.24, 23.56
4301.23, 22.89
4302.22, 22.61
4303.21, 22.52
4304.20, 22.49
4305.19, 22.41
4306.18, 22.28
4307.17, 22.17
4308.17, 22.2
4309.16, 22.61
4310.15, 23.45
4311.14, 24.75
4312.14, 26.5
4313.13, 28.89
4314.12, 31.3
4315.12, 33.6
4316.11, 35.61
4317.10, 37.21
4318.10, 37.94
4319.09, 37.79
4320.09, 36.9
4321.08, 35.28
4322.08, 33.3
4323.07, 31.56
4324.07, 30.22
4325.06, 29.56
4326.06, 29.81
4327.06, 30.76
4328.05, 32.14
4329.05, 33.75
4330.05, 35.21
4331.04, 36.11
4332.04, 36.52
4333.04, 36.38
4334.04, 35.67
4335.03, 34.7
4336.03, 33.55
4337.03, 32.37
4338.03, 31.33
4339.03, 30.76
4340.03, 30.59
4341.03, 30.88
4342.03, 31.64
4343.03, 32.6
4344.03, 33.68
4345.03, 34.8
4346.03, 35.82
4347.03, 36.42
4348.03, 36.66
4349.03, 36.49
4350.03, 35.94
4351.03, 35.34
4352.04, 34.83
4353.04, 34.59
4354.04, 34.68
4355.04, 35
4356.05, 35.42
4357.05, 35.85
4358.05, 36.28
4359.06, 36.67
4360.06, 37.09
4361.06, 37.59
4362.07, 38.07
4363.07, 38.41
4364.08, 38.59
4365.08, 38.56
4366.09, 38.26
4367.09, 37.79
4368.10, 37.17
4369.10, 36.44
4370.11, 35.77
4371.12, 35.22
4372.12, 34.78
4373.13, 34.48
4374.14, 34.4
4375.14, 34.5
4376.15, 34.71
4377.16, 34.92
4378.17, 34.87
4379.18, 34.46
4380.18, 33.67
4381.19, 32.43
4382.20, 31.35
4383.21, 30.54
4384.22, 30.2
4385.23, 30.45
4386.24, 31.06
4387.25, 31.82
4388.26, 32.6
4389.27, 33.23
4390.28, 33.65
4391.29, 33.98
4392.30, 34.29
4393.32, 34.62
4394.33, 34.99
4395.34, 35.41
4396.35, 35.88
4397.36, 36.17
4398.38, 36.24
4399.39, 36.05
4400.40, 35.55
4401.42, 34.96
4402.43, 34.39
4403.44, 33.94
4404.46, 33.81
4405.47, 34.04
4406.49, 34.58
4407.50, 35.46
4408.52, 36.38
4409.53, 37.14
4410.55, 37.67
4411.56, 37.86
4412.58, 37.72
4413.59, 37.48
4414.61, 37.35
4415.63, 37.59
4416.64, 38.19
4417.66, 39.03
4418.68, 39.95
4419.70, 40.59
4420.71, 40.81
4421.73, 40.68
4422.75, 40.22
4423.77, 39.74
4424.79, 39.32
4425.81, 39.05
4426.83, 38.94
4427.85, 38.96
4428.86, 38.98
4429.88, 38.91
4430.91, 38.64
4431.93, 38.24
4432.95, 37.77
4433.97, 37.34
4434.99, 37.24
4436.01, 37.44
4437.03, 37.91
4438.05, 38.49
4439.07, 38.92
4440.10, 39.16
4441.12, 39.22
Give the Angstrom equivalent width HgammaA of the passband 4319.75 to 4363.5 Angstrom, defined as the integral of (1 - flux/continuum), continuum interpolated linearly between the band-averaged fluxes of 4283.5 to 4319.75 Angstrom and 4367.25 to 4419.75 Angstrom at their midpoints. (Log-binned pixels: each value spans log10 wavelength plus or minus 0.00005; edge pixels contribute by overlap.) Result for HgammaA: -4.4 Angstrom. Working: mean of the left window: 28.2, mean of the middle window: 34.3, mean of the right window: 35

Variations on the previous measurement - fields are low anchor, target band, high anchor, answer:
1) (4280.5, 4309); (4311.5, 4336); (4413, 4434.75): -2.9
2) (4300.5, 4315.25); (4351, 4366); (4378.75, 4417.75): -3.1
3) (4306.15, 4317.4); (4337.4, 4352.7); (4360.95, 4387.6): -1.2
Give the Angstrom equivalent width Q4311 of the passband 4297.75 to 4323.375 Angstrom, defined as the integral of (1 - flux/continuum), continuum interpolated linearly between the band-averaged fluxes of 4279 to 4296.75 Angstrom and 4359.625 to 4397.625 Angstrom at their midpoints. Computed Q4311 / 3.04 Angstrom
